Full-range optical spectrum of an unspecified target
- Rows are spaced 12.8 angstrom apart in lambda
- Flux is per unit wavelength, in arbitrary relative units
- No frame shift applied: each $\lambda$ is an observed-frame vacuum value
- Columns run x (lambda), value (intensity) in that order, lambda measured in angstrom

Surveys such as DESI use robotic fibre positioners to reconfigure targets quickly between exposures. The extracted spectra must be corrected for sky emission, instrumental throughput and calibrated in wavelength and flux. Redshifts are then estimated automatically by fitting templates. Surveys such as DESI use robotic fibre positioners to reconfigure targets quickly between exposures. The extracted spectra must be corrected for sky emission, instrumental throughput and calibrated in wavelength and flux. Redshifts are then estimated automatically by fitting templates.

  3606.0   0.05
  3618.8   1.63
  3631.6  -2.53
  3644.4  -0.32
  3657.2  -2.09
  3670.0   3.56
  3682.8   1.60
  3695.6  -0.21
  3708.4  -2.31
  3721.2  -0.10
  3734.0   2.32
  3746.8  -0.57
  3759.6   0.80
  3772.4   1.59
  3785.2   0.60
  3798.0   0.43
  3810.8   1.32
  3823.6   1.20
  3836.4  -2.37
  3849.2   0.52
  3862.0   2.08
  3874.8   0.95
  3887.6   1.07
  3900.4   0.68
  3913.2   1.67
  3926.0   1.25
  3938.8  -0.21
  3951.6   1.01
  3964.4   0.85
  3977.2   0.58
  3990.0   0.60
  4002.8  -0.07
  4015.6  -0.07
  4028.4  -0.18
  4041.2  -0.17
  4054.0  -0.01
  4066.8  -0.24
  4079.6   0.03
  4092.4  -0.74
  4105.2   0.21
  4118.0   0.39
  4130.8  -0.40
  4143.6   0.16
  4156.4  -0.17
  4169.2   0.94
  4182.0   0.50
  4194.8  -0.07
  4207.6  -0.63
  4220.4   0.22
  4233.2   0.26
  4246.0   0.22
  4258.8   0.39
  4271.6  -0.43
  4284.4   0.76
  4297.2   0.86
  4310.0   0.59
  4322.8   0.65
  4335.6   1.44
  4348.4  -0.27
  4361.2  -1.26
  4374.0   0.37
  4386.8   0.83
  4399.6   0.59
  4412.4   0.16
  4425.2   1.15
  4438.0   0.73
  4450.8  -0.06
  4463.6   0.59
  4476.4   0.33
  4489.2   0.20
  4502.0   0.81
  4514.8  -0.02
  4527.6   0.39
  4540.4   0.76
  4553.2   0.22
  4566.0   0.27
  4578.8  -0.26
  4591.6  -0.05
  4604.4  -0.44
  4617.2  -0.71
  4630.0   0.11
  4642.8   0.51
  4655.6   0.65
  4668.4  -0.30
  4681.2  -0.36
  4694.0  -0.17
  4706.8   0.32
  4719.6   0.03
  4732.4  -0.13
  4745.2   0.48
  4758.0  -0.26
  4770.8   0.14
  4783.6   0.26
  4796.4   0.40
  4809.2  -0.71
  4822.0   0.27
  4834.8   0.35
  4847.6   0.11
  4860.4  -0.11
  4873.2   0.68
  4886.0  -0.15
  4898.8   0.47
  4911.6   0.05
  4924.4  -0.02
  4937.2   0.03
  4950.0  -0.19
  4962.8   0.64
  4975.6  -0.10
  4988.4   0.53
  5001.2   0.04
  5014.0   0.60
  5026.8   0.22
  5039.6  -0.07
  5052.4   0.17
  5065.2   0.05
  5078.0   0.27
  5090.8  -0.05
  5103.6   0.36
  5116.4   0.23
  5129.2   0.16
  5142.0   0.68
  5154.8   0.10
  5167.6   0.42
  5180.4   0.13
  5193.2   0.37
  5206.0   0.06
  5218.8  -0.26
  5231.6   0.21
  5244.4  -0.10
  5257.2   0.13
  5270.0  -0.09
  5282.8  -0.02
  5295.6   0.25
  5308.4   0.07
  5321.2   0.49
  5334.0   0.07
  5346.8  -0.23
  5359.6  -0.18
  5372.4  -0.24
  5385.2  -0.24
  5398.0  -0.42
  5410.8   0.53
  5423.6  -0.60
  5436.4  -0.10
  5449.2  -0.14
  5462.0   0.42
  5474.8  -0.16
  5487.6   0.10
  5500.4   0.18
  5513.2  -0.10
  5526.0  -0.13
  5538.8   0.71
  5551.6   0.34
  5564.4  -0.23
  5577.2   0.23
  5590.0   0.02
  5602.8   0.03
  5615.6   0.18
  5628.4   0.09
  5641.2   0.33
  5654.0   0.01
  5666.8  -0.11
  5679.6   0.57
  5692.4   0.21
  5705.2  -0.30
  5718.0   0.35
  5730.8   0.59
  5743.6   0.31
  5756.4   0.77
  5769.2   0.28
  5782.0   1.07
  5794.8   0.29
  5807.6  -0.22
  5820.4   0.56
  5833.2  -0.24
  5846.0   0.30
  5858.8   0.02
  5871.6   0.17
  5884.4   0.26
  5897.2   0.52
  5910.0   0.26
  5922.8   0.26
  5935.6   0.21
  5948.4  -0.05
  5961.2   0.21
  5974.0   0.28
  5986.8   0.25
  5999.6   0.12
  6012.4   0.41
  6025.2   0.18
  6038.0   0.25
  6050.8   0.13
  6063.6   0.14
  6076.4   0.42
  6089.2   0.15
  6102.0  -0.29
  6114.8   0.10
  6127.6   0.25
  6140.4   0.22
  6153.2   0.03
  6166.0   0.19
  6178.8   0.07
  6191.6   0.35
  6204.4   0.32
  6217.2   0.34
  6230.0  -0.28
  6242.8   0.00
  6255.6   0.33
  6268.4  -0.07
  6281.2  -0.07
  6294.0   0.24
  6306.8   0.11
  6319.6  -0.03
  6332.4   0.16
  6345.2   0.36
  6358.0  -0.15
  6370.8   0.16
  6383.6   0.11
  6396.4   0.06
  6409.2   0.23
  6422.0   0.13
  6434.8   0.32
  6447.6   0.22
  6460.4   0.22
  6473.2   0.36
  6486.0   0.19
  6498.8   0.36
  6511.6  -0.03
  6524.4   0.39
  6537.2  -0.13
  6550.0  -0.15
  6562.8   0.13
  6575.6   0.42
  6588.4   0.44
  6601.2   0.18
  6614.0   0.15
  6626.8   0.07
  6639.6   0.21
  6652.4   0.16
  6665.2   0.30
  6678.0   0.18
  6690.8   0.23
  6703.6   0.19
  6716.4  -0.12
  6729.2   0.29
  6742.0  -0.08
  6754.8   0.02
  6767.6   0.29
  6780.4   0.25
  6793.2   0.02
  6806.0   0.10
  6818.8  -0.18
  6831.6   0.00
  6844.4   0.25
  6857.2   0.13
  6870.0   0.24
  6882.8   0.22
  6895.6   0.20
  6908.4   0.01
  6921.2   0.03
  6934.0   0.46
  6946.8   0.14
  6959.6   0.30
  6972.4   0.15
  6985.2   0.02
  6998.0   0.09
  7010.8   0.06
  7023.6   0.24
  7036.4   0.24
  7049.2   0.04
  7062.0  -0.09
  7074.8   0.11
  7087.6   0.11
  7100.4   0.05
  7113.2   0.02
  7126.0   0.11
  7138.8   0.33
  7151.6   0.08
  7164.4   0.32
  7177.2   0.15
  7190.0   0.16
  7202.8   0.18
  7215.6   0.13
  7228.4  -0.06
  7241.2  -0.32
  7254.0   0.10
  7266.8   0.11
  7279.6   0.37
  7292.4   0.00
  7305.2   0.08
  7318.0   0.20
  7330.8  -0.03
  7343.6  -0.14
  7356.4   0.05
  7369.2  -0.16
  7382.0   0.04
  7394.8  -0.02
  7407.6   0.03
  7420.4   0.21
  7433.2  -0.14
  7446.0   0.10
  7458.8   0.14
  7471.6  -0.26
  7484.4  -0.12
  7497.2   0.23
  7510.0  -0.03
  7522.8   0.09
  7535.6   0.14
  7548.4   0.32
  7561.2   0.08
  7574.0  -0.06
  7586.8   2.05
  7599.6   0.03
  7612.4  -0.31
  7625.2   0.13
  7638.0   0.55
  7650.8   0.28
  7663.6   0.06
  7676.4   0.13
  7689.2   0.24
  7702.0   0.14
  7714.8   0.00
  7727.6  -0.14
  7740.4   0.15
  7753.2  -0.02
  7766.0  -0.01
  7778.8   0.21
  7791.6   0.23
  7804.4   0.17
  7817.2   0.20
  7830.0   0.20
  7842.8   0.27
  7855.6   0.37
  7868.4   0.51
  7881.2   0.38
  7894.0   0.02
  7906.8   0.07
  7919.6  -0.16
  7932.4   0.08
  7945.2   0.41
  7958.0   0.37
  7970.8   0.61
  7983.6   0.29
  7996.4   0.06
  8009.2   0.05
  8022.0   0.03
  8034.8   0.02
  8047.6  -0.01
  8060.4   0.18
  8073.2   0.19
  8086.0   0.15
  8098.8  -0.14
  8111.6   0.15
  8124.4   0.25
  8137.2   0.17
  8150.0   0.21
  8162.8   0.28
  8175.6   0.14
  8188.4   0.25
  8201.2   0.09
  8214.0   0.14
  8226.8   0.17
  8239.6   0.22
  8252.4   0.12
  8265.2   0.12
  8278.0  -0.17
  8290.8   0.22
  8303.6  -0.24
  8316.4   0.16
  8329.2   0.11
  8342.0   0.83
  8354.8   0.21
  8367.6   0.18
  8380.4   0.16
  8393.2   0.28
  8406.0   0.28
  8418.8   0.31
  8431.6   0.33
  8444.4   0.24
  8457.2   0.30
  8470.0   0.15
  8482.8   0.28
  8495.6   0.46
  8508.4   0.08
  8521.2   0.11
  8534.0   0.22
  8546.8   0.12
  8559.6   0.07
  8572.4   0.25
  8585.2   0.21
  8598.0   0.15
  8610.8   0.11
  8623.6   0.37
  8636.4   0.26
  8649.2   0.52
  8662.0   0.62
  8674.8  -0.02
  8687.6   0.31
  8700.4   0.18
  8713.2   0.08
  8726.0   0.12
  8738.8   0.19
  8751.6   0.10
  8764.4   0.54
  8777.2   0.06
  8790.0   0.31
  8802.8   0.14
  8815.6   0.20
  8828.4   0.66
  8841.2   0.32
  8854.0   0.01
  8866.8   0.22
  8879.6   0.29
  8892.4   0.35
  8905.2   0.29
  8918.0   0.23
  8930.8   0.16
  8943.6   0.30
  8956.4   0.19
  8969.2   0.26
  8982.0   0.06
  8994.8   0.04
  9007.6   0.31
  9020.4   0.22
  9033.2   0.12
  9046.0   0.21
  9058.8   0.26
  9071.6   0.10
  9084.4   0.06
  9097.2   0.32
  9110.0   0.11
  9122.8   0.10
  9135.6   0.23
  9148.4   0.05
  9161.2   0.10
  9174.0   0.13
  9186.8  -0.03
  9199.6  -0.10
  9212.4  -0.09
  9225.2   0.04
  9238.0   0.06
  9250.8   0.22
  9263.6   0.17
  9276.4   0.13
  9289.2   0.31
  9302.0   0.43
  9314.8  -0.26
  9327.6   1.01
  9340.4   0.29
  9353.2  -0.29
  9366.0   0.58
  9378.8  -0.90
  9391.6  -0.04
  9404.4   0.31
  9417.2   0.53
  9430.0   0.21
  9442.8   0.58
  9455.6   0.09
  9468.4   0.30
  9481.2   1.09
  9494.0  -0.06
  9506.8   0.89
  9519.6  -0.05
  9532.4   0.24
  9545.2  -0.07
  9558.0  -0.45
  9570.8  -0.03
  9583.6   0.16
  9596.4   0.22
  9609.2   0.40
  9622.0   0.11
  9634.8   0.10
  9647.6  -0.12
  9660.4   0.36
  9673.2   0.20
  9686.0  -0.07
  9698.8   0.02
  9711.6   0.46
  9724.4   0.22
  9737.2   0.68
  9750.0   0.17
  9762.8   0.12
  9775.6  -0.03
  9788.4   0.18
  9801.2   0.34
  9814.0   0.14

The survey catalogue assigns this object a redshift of 1.034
